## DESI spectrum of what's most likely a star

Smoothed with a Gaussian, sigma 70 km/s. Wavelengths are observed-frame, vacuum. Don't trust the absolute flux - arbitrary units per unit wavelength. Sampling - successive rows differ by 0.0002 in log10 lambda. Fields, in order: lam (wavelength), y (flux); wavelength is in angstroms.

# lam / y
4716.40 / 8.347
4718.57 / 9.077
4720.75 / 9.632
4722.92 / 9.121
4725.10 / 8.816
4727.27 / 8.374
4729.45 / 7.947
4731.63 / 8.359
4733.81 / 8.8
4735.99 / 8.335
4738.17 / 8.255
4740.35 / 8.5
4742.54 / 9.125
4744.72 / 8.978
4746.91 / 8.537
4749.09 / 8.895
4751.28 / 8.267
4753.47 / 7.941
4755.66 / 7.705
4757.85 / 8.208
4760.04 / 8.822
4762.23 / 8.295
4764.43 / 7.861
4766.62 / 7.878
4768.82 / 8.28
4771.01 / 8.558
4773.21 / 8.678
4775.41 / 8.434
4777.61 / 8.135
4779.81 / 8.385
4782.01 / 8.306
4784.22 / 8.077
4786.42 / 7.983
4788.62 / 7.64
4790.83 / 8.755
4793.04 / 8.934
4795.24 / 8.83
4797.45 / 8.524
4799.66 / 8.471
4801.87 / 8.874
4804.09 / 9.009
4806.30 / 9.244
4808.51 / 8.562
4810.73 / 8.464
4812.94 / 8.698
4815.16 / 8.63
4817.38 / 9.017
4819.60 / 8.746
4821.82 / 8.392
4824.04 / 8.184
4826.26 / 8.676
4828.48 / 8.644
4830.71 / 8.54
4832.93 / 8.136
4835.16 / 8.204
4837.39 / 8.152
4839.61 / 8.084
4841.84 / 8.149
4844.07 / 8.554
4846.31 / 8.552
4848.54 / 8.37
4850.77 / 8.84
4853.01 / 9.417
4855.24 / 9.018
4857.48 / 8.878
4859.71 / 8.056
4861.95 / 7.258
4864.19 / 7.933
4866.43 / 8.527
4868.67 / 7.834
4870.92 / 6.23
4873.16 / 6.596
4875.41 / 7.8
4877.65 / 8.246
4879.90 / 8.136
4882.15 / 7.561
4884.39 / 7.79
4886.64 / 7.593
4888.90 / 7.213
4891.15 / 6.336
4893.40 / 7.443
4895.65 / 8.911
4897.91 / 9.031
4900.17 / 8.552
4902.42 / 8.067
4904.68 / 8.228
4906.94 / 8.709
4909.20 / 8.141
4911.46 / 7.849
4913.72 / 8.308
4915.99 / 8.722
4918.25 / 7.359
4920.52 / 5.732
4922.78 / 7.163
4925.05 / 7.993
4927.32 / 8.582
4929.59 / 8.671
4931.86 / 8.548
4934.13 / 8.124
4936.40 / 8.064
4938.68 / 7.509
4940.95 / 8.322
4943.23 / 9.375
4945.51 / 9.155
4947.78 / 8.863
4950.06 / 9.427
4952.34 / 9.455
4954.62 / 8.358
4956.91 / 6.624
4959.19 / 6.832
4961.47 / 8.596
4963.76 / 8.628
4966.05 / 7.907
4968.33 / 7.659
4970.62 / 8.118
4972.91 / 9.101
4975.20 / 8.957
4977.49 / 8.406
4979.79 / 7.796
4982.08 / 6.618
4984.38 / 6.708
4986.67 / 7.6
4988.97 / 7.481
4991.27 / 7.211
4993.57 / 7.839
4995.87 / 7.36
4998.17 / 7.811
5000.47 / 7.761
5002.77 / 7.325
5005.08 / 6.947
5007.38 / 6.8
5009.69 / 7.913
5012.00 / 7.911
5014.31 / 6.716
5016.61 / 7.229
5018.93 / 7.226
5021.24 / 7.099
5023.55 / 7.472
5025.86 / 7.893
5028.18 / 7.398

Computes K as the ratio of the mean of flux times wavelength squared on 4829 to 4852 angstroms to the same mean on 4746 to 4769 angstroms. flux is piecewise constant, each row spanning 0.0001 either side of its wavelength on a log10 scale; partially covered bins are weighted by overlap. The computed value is 1.05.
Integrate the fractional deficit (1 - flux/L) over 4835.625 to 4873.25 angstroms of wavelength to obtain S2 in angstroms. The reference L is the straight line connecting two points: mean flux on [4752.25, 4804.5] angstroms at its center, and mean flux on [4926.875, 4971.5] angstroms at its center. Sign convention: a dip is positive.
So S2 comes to 0.7 angstroms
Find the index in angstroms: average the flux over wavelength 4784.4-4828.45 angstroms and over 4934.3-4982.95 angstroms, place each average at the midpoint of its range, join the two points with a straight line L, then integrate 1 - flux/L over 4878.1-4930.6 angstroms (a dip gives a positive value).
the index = 3.0 angstroms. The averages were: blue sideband 8.6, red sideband 8.28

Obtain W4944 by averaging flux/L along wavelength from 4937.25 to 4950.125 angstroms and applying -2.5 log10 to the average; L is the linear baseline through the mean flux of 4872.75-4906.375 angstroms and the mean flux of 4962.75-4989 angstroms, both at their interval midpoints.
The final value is -0.10 mag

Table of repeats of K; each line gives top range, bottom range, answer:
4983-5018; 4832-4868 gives 0.93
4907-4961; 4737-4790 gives 1.05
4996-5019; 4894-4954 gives 0.91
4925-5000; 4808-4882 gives 1.03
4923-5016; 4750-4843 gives 1.01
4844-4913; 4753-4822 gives 0.99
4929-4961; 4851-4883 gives 1.08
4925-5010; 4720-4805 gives 1.03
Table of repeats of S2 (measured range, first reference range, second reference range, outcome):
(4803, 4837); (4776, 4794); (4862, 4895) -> -2.56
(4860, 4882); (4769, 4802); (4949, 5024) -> 1.33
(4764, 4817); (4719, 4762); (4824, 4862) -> 0.21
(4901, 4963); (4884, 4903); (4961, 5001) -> -2.48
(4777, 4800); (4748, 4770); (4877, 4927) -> -0.63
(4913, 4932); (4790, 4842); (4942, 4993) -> 0.94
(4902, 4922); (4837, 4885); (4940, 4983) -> 0.81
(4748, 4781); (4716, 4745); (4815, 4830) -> 1.41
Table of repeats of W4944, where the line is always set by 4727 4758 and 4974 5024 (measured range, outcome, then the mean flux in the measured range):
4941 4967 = -0.11 mag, 8.47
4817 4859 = -0.06 mag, 8.54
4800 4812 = -0.08 mag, 8.81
